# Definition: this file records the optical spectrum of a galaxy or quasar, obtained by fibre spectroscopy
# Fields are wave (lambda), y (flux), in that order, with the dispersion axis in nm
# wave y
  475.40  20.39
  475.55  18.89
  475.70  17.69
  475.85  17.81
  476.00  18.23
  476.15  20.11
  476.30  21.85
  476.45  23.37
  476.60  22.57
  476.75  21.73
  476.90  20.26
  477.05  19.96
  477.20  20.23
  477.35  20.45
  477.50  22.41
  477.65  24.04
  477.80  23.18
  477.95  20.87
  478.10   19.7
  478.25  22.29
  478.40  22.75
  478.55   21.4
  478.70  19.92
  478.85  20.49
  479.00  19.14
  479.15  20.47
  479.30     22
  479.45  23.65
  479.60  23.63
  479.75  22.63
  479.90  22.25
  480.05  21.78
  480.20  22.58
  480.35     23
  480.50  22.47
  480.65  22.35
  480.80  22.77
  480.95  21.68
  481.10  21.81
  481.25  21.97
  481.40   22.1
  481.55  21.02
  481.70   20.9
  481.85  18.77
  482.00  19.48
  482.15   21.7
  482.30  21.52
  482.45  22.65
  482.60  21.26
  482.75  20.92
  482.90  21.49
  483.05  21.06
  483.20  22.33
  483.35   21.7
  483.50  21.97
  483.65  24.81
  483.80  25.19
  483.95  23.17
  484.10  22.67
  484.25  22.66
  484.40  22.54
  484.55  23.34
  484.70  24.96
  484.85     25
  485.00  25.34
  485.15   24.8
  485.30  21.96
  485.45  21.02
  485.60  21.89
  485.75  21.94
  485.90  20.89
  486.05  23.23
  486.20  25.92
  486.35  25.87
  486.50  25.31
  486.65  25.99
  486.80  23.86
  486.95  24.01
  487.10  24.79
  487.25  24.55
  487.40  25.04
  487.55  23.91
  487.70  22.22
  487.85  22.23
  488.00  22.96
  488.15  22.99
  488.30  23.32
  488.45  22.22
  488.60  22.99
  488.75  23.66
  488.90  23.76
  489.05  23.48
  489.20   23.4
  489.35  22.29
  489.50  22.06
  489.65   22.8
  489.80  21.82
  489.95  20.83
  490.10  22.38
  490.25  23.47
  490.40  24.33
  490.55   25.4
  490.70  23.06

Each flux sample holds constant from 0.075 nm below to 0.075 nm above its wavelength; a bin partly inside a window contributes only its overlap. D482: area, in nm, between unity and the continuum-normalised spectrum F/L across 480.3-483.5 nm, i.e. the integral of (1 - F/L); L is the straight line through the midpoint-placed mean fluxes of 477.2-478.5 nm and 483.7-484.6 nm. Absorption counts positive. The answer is 0.17 nm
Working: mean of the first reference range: 21.9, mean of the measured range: 21.6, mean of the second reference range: 23.3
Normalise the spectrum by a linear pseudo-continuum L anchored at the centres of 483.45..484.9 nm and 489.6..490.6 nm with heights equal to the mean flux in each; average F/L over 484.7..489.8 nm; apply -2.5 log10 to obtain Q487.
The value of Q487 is -0.01 mag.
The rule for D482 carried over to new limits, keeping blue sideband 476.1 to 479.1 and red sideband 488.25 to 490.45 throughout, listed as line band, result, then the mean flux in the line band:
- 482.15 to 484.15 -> -0.03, 22.3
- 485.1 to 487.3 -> -0.13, 23.7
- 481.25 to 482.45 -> 0.05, 21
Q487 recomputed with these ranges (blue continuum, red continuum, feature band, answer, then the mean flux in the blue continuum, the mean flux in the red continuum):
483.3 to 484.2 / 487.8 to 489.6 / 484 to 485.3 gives -0.03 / 23.3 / 23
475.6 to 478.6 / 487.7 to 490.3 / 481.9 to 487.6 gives -0.05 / 21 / 22.7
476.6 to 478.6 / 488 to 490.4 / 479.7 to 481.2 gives -0.02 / 21.5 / 22.8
